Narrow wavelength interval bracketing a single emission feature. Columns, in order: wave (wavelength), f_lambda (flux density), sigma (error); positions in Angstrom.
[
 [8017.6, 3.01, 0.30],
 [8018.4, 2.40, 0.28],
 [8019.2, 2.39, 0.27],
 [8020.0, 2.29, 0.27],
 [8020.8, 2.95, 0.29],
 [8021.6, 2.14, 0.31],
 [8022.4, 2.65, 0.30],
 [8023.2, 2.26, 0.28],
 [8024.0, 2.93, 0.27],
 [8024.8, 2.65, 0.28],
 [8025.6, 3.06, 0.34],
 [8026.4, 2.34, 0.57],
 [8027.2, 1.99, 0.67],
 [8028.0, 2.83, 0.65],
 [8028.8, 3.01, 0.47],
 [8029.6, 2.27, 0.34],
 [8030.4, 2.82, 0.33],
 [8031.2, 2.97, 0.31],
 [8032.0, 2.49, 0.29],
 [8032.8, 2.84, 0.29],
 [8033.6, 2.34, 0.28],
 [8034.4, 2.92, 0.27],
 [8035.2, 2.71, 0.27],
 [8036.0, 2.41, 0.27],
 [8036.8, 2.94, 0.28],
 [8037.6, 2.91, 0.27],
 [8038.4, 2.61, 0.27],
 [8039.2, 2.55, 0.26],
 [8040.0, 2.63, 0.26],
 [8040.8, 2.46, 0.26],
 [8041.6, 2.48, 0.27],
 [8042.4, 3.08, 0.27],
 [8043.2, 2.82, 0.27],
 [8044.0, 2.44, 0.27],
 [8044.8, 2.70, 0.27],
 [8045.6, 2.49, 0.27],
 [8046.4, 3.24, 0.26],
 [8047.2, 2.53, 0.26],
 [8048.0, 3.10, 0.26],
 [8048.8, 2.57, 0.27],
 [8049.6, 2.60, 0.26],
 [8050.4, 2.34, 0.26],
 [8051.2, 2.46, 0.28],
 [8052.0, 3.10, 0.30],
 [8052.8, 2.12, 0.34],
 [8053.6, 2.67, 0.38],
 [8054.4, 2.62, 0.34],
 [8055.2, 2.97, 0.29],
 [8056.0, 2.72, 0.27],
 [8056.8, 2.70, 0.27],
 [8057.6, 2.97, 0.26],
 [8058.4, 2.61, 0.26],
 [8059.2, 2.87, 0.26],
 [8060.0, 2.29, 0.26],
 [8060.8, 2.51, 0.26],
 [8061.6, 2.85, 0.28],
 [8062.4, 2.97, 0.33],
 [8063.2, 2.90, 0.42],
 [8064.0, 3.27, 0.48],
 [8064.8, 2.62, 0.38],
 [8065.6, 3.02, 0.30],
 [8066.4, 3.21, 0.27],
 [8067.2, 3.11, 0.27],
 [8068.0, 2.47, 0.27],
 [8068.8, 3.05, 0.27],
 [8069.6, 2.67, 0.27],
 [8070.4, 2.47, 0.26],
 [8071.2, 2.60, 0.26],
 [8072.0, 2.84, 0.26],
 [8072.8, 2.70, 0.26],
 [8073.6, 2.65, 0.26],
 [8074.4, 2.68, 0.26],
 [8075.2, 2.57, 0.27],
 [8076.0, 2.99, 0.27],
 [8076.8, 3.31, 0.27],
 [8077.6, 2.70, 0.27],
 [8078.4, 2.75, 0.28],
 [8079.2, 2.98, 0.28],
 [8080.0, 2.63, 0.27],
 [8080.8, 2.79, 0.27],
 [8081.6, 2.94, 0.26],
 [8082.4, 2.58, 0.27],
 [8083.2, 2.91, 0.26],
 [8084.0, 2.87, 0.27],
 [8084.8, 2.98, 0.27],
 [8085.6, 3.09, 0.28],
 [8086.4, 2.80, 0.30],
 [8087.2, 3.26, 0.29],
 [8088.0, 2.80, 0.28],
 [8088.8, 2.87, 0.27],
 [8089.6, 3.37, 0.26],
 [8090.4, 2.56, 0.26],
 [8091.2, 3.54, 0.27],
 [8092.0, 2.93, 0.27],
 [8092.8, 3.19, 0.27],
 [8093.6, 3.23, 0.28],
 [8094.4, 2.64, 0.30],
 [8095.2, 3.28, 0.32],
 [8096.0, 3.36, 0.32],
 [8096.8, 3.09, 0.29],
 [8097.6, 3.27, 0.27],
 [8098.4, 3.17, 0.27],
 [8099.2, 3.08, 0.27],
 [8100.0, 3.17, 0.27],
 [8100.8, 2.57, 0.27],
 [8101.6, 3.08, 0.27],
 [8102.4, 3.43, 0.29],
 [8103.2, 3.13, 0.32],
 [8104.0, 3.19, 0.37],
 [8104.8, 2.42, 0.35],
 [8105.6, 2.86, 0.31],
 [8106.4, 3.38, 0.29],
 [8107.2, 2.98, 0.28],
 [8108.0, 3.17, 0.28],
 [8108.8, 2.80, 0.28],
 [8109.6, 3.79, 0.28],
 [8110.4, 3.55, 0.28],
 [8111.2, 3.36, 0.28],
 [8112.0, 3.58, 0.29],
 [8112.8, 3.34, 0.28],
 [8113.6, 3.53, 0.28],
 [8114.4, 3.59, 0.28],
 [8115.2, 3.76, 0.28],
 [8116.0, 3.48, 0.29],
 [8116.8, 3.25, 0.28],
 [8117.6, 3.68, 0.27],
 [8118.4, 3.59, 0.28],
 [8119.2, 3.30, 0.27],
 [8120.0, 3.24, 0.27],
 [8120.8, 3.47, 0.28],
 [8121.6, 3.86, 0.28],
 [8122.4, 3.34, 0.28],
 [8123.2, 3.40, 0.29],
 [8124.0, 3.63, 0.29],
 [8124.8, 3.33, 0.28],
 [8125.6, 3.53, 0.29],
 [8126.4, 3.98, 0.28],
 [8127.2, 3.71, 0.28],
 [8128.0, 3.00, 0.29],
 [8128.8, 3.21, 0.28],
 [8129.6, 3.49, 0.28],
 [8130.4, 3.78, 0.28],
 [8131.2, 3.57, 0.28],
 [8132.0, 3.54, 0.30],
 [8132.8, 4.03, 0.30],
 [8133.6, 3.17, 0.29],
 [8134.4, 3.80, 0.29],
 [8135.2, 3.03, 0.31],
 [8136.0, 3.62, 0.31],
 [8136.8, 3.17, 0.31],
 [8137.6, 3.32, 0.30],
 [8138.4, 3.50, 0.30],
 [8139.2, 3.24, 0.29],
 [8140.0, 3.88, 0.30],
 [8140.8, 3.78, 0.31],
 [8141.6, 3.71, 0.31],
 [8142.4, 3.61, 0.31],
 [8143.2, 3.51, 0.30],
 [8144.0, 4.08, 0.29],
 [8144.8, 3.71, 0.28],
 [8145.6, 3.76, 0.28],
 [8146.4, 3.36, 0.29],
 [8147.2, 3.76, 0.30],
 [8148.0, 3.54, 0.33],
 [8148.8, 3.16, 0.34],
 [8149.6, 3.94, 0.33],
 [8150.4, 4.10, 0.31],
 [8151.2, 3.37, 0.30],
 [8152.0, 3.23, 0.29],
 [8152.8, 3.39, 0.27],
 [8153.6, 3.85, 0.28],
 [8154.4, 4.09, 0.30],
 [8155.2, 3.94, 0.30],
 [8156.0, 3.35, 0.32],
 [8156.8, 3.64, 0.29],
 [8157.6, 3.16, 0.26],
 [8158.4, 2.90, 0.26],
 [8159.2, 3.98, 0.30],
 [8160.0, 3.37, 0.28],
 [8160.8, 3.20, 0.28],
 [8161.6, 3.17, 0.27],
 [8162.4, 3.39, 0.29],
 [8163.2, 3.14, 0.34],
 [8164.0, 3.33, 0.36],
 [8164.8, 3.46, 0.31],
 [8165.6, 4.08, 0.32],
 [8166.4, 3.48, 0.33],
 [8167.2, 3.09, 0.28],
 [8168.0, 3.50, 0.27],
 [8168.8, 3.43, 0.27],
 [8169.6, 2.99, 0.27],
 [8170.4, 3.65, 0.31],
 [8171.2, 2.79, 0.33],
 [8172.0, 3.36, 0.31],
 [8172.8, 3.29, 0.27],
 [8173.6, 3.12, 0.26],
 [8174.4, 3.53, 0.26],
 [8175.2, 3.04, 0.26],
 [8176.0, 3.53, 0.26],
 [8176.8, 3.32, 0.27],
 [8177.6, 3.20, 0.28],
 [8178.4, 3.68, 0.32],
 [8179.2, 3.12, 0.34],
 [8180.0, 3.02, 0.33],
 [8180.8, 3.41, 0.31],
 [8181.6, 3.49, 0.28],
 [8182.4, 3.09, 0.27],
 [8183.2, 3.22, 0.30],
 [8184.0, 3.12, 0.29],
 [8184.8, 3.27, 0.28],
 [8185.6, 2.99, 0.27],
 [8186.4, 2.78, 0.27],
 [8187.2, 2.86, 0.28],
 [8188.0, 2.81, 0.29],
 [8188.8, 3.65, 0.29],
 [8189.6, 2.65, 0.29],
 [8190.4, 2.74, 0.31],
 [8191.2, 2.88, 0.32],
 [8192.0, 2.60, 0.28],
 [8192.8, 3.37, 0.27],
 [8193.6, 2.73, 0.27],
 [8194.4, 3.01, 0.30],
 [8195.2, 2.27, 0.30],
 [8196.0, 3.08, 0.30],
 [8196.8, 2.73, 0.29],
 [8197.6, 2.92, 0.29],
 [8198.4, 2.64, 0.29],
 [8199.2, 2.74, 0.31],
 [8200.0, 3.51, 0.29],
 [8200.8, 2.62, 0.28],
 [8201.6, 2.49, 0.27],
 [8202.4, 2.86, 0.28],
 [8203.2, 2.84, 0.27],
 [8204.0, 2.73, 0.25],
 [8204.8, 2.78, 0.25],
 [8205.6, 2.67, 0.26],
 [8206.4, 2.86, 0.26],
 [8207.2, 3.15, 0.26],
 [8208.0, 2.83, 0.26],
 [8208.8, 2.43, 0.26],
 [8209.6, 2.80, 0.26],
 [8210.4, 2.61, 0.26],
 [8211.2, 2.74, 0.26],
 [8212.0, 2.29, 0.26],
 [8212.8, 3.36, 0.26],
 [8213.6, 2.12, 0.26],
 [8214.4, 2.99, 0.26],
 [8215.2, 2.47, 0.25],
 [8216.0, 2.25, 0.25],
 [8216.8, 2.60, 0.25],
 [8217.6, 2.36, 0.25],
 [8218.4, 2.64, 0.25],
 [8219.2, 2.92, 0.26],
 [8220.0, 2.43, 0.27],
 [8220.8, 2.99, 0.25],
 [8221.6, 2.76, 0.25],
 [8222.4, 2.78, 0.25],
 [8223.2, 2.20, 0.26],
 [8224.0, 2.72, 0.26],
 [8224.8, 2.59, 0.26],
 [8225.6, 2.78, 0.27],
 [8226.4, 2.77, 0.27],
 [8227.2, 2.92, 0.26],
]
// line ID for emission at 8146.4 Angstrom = Mg II 2798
